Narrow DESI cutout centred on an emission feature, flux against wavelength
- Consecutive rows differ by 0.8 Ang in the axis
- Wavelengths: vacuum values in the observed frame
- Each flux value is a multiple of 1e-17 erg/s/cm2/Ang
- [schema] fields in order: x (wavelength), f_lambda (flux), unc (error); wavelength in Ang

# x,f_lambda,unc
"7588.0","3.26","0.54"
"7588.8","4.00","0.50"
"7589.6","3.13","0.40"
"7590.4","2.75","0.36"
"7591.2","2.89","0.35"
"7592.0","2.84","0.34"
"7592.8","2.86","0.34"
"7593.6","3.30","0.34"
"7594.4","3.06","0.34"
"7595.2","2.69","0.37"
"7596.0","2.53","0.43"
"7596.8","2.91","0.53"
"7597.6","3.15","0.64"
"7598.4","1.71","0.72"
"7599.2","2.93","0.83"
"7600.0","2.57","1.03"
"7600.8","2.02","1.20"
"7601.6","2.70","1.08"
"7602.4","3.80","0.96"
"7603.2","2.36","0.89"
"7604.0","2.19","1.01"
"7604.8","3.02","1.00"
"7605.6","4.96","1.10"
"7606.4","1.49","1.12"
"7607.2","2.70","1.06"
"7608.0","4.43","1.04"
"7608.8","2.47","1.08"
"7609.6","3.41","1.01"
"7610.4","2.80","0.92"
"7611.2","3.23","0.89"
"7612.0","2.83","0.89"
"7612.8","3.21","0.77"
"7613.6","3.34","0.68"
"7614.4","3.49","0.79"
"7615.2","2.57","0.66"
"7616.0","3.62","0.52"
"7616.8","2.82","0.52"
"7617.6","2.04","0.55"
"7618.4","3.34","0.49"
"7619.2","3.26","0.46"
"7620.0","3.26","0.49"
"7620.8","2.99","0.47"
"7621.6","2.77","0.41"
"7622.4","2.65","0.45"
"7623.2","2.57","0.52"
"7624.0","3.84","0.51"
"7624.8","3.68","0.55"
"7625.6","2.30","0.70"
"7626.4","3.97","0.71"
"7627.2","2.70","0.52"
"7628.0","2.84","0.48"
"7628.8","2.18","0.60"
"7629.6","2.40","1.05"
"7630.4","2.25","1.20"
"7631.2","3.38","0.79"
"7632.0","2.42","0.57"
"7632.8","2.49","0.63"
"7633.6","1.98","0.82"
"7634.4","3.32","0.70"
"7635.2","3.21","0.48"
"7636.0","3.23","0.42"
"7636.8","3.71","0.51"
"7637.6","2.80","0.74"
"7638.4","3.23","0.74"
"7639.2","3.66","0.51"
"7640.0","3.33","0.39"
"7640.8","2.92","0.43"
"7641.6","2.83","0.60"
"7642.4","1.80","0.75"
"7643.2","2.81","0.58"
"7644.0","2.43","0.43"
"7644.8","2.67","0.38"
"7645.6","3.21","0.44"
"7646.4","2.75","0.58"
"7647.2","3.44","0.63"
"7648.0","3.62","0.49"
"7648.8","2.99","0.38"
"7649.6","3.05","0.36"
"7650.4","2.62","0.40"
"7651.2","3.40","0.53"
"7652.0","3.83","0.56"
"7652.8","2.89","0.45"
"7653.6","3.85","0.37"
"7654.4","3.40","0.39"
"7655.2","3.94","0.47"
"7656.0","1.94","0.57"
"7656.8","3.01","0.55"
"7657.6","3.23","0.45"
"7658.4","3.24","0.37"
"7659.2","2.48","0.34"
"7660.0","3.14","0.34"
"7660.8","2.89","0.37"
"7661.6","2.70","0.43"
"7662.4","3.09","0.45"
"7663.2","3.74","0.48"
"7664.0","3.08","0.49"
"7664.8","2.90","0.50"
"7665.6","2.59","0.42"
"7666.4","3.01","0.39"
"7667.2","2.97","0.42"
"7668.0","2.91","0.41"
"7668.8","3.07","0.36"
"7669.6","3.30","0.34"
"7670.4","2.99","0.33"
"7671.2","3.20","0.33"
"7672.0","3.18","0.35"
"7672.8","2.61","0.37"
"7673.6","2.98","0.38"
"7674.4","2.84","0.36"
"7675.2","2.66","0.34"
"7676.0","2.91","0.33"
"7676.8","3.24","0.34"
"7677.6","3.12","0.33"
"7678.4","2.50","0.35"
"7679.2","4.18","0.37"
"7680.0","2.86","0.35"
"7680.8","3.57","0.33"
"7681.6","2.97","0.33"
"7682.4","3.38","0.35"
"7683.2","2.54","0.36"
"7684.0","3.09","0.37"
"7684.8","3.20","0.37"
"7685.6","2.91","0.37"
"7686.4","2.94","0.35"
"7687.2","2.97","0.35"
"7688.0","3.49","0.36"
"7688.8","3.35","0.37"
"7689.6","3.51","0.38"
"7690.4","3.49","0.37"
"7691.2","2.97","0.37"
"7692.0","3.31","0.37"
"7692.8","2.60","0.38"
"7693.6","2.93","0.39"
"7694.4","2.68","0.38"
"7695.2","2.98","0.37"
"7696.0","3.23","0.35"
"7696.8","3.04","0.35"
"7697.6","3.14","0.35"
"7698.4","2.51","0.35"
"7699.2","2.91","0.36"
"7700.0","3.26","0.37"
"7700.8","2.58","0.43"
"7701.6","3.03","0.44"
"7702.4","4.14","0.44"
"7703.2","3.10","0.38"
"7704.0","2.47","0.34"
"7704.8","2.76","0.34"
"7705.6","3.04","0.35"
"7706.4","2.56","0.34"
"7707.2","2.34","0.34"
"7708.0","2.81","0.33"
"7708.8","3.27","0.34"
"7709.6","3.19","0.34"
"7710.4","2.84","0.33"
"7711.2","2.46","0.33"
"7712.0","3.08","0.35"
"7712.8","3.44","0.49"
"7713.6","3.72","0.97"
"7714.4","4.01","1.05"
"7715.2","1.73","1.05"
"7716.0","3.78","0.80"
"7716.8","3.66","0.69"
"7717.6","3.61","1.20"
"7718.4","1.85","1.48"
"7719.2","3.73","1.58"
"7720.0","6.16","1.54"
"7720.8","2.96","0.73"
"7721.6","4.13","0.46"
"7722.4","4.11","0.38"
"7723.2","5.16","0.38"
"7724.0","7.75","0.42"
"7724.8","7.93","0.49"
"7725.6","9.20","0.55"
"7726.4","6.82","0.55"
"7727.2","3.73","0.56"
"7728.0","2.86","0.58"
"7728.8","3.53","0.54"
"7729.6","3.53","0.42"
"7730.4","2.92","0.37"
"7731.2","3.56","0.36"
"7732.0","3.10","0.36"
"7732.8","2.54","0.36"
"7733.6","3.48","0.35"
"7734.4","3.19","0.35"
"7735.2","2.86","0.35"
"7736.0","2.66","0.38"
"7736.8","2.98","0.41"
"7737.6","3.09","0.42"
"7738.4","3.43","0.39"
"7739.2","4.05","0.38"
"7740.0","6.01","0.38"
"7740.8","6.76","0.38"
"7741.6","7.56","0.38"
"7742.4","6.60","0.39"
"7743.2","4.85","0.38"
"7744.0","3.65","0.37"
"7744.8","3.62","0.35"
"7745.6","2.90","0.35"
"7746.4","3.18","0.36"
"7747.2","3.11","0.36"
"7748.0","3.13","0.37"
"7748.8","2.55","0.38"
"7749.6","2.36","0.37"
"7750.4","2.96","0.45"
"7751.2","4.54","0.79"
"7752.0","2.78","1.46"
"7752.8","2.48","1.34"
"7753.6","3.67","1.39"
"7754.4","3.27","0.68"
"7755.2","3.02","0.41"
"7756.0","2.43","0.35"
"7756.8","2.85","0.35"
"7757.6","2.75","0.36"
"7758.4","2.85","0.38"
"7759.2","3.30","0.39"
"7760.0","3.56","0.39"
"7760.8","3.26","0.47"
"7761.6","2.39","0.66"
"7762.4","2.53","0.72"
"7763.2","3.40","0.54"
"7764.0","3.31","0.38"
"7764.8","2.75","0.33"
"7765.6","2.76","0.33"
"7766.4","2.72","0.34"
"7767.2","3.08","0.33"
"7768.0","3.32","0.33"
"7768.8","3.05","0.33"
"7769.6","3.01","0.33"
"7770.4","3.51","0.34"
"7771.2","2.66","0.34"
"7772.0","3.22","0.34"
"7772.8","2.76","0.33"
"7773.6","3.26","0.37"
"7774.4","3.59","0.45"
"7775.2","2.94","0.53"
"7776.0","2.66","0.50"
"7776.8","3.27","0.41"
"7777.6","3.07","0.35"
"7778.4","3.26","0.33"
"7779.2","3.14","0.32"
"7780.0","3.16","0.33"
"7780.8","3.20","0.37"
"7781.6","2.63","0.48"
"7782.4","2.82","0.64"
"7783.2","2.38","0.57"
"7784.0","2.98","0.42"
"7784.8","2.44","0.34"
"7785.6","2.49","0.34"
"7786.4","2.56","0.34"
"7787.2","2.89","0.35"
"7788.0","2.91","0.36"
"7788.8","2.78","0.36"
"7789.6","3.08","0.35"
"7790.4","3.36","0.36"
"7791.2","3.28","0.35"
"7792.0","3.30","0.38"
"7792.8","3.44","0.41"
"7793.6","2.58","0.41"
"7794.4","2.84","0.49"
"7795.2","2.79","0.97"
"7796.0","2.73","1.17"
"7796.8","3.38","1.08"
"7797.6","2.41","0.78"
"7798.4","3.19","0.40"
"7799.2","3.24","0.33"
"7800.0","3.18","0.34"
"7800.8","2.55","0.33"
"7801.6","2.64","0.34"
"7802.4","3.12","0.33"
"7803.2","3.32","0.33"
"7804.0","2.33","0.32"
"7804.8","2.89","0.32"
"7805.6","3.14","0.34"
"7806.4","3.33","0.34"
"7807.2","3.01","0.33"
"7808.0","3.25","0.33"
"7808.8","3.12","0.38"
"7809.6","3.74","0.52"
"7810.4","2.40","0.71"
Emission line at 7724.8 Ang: [S II]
